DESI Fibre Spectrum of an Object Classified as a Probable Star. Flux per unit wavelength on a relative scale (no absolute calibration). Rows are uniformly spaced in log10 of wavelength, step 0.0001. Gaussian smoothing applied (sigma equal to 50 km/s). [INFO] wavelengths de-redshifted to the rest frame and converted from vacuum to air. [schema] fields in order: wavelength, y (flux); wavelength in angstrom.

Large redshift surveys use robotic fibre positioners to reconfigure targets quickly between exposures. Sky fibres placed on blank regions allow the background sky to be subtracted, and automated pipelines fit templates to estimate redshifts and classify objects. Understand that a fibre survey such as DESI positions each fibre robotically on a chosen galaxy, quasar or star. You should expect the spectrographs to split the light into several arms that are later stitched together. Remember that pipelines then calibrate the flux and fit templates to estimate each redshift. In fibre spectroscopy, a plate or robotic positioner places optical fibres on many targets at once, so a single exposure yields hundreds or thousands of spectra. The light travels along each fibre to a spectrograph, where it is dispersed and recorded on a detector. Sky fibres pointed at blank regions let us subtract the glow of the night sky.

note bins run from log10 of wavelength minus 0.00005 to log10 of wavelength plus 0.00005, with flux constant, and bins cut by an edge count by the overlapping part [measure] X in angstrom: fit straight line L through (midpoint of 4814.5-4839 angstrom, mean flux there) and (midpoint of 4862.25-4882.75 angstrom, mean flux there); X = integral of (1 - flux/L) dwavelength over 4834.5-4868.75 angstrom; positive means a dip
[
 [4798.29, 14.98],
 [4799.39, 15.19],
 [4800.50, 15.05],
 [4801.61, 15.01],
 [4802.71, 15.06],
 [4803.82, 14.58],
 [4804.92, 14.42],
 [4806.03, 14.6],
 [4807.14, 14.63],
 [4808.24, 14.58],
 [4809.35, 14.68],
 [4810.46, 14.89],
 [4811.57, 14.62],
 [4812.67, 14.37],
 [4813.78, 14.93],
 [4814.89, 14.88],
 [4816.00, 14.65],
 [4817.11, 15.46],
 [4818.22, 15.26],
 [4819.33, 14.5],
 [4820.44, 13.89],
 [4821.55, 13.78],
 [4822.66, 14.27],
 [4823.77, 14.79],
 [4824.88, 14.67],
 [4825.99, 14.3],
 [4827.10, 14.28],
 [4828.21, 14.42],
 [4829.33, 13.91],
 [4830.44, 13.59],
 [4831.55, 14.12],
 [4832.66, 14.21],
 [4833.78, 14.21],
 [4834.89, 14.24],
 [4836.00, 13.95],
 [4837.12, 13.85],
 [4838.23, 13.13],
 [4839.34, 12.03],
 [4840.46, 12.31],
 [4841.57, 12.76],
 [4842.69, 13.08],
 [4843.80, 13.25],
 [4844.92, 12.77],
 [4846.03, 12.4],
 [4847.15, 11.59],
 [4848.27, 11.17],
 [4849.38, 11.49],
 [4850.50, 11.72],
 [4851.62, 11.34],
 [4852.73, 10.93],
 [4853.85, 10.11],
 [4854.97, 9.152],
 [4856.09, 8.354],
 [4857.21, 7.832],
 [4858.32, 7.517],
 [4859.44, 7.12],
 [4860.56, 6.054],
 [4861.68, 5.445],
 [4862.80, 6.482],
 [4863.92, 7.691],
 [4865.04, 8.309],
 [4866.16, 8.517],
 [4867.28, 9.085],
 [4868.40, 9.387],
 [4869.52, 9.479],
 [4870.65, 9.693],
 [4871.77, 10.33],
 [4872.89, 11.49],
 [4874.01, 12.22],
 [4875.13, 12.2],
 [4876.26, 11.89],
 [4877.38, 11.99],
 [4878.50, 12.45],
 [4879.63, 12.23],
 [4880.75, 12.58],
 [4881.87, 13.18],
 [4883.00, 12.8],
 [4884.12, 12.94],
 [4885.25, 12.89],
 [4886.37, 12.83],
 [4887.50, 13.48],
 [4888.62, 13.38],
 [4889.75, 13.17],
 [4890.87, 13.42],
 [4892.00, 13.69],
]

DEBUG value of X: 5.4 angstrom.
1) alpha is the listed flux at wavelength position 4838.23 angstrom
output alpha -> 13.13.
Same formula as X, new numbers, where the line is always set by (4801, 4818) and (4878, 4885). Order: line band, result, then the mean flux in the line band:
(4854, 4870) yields 6.4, 7.94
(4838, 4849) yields 1.1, 12.4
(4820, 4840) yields 0.3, 14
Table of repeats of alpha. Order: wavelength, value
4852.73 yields 10.93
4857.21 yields 7.832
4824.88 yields 14.67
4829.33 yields 13.91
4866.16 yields 8.517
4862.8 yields 6.482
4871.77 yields 10.33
